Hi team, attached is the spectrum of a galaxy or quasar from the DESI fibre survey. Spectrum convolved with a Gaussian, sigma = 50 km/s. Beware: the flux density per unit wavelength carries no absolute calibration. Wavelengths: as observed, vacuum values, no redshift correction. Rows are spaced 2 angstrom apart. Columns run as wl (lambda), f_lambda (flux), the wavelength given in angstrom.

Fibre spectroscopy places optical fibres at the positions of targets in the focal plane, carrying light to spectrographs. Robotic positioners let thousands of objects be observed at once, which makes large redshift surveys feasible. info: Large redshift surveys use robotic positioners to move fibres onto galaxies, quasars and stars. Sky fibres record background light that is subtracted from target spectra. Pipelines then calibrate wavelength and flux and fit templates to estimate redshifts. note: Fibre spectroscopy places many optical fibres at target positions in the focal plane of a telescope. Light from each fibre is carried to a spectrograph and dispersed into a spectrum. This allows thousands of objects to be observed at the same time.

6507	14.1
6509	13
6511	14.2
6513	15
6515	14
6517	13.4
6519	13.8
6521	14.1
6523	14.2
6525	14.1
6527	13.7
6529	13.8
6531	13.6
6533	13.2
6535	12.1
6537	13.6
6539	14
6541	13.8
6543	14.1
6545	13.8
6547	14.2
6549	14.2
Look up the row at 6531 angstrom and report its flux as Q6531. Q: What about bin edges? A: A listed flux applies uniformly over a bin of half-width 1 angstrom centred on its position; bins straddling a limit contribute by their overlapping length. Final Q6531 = 13.6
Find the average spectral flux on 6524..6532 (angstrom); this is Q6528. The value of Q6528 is 13.8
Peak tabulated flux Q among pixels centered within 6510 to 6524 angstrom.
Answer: 15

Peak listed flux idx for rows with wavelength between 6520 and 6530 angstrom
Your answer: 14.2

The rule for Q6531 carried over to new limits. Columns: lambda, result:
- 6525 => 14.1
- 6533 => 13.2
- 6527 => 13.7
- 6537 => 13.6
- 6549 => 14.2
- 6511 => 14.2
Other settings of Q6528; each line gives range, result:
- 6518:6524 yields 14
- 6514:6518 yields 13.7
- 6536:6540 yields 13.8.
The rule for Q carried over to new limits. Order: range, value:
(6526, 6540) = 14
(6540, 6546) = 14.1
